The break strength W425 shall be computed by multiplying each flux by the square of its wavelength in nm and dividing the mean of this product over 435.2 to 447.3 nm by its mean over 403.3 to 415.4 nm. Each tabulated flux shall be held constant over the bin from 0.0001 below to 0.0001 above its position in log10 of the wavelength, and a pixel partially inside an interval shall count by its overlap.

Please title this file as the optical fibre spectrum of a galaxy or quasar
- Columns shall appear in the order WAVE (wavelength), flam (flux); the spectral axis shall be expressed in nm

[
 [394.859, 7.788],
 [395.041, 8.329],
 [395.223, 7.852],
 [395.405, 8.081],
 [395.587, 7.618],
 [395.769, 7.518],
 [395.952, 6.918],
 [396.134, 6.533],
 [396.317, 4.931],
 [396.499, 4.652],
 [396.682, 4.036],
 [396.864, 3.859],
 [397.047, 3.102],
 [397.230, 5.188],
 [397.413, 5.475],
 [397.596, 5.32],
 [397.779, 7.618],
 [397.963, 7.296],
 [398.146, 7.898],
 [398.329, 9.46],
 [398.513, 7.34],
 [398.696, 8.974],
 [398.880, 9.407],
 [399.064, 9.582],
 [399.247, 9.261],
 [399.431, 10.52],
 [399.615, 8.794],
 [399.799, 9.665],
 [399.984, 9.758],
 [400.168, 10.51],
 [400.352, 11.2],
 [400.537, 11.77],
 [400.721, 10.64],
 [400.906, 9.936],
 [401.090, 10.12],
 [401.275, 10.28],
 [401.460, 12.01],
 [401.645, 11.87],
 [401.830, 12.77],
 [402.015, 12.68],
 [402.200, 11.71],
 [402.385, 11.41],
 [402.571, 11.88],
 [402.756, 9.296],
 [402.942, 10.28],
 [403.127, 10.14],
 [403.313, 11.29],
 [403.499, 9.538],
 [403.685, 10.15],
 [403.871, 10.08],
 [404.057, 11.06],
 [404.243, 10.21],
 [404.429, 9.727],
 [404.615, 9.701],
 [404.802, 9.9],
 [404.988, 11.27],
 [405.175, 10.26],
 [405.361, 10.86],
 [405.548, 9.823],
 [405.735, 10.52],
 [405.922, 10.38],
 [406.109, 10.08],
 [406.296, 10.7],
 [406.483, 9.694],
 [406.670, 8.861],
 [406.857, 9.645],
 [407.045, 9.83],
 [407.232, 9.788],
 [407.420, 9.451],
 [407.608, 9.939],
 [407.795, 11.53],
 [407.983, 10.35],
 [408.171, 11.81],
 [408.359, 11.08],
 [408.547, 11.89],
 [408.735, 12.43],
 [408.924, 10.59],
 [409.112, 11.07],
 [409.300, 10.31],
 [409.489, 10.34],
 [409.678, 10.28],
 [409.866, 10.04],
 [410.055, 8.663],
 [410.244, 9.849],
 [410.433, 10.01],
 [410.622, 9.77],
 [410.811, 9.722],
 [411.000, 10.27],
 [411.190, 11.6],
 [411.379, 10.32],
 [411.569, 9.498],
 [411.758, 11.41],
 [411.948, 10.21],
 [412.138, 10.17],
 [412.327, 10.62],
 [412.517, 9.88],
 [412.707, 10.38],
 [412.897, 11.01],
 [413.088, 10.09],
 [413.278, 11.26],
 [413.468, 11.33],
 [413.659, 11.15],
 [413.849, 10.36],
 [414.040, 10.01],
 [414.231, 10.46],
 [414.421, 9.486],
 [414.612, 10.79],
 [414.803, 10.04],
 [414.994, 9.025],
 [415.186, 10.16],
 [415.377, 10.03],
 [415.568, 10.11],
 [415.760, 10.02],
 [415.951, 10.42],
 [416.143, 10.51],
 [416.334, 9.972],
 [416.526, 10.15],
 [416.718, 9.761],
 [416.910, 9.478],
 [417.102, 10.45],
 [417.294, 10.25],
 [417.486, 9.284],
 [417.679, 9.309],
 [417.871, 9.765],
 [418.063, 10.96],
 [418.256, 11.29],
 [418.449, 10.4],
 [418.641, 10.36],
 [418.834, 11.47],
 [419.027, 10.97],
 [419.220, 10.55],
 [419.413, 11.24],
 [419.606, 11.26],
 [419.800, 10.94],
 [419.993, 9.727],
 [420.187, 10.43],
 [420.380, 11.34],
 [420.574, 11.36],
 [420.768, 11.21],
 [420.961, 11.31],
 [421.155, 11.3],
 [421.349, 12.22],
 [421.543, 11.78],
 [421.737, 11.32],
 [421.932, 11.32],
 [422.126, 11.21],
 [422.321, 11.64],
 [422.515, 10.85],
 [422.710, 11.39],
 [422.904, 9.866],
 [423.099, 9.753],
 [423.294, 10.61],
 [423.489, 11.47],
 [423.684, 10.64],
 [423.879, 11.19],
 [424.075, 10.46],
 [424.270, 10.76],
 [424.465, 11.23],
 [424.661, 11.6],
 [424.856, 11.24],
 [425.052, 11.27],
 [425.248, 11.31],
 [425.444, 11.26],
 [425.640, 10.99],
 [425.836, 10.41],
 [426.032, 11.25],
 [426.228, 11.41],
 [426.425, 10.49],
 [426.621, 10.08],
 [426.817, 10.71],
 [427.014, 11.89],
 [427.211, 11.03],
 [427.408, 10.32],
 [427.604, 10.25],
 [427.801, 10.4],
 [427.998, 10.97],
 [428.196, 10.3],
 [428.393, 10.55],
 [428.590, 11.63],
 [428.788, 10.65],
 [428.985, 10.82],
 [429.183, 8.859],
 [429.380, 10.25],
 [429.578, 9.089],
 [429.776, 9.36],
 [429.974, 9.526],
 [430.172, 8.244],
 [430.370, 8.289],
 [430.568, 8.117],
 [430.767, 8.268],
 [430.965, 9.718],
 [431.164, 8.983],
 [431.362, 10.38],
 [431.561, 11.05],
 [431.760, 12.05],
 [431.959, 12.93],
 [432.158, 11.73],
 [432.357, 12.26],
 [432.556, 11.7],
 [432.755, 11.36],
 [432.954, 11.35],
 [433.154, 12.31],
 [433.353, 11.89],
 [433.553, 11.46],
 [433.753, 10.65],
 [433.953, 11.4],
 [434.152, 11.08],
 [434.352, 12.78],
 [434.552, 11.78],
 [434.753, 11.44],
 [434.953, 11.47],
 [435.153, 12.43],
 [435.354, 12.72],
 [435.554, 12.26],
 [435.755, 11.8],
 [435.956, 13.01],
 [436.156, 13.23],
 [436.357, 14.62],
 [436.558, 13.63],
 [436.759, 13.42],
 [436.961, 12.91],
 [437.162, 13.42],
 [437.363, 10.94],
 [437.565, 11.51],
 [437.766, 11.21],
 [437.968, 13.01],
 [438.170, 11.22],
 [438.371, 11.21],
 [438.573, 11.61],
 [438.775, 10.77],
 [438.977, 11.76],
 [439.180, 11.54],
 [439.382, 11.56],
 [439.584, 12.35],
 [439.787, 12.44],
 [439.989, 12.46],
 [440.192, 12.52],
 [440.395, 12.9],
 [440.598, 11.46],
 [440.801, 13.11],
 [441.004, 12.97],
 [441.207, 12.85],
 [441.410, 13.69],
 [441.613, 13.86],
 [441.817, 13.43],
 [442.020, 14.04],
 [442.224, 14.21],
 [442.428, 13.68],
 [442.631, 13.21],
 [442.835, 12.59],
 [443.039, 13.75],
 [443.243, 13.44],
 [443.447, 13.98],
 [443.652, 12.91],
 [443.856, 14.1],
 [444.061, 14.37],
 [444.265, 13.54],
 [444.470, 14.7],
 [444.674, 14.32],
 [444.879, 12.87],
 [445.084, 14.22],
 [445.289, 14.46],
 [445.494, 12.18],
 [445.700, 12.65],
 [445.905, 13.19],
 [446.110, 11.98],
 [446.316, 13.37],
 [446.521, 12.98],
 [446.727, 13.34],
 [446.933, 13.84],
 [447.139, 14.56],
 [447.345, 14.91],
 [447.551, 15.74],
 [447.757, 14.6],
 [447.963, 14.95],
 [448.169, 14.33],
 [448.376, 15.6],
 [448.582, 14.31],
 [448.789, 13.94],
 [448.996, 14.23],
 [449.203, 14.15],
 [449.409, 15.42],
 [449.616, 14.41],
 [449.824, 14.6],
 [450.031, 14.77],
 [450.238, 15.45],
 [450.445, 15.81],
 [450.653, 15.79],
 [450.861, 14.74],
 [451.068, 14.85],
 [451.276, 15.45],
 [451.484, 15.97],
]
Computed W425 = 1.46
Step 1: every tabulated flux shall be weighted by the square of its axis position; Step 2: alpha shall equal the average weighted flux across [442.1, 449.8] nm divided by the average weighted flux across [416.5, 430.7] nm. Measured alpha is 1.5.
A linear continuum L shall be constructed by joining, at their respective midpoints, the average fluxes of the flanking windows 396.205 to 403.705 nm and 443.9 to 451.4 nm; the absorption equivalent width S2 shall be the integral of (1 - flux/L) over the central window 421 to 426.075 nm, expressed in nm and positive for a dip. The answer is 0.242 nm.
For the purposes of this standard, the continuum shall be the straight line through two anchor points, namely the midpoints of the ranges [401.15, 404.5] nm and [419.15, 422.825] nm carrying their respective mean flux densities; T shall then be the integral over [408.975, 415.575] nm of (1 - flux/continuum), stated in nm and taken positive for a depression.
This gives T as 0.46 nm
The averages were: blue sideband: 10.9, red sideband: 11.2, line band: 10.3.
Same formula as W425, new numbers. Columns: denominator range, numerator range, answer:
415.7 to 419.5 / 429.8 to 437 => 1.19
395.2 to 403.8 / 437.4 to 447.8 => 1.80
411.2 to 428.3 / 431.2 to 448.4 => 1.32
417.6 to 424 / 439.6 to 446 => 1.35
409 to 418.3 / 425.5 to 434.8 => 1.13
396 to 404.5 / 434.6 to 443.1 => 1.65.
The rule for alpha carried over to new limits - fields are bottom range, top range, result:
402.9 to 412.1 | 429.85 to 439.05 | 1.27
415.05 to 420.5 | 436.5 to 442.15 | 1.32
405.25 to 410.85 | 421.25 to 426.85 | 1.15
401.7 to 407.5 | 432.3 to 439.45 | 1.34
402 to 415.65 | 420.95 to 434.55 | 1.14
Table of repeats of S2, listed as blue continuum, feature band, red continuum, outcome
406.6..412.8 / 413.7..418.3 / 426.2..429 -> 0.179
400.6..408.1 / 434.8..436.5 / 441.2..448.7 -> 0.050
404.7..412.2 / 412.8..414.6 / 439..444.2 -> 0.034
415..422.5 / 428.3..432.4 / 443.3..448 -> 0.651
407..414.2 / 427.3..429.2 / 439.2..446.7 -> 0.227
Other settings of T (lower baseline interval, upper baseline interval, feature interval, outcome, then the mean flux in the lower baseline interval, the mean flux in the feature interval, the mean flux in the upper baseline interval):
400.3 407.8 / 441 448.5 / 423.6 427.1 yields 0.35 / 10.5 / 11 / 13.8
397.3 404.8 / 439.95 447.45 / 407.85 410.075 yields -0.06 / 9.91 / 10.8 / 13.4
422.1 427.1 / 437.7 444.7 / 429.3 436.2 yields 0.51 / 11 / 11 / 12.9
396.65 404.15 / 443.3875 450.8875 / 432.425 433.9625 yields 0.15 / 9.4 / 11.5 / 14.2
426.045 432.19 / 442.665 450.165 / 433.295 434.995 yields -0.03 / 10.3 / 11.5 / 14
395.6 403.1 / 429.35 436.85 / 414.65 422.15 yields -0.28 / 8.8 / 10.6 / 11.3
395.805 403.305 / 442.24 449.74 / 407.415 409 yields -0.21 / 8.88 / 11.1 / 13.9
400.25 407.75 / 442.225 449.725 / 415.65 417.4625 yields 0.23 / 10.5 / 10.1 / 13.9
